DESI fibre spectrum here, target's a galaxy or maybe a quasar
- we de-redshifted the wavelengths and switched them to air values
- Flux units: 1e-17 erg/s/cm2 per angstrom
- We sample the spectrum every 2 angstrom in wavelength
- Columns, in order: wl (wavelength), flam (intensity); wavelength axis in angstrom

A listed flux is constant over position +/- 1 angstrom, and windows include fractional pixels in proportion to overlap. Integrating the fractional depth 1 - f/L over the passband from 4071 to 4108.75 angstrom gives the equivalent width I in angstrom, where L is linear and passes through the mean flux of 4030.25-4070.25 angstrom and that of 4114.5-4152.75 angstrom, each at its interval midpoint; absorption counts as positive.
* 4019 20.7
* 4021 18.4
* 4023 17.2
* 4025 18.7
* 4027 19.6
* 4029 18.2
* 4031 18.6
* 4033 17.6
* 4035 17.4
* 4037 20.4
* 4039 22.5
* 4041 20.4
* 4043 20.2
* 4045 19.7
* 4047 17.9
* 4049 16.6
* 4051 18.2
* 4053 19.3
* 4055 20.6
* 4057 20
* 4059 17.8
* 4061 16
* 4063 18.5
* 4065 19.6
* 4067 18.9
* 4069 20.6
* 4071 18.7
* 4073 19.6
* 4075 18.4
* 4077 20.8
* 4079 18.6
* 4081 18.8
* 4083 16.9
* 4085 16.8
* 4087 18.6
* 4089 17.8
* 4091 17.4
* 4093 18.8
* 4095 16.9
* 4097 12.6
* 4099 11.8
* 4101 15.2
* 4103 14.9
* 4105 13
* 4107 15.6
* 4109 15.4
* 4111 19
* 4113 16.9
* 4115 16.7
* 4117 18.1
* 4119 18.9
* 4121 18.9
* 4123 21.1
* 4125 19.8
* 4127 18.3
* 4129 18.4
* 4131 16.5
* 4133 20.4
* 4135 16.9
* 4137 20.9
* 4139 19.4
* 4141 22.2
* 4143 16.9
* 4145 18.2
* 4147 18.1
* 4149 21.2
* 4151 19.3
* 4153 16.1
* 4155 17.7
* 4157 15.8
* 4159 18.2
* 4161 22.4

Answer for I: 4.3 angstrom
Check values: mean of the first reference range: 19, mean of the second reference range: 18.9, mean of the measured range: 16.8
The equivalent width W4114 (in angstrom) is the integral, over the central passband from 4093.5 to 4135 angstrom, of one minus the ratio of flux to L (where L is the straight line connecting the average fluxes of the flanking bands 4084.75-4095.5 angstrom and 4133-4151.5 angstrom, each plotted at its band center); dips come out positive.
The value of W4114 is 3.56 angstrom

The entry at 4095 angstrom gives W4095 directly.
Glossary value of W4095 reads 16.9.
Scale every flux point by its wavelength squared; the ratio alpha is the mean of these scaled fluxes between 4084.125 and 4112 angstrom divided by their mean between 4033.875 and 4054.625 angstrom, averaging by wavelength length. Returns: 0.85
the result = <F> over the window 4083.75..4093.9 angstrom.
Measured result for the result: 17.8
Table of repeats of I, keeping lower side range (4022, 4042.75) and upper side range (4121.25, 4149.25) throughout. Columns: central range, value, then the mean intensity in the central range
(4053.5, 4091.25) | 0.8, 18.7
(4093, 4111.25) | 3.9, 15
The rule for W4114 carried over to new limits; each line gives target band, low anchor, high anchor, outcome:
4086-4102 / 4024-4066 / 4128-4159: 2.2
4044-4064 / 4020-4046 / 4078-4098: 0.0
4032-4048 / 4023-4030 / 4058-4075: -0.8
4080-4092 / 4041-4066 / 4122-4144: 0.8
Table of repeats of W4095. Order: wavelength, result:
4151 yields 19.3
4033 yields 17.6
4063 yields 18.5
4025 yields 18.7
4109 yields 15.4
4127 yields 18.3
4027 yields 19.6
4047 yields 17.9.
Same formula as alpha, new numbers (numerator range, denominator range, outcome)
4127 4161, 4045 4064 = 1.06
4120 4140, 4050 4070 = 1.04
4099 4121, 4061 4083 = 0.87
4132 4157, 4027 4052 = 1.04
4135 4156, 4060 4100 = 1.10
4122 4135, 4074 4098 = 1.09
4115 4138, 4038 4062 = 1.02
